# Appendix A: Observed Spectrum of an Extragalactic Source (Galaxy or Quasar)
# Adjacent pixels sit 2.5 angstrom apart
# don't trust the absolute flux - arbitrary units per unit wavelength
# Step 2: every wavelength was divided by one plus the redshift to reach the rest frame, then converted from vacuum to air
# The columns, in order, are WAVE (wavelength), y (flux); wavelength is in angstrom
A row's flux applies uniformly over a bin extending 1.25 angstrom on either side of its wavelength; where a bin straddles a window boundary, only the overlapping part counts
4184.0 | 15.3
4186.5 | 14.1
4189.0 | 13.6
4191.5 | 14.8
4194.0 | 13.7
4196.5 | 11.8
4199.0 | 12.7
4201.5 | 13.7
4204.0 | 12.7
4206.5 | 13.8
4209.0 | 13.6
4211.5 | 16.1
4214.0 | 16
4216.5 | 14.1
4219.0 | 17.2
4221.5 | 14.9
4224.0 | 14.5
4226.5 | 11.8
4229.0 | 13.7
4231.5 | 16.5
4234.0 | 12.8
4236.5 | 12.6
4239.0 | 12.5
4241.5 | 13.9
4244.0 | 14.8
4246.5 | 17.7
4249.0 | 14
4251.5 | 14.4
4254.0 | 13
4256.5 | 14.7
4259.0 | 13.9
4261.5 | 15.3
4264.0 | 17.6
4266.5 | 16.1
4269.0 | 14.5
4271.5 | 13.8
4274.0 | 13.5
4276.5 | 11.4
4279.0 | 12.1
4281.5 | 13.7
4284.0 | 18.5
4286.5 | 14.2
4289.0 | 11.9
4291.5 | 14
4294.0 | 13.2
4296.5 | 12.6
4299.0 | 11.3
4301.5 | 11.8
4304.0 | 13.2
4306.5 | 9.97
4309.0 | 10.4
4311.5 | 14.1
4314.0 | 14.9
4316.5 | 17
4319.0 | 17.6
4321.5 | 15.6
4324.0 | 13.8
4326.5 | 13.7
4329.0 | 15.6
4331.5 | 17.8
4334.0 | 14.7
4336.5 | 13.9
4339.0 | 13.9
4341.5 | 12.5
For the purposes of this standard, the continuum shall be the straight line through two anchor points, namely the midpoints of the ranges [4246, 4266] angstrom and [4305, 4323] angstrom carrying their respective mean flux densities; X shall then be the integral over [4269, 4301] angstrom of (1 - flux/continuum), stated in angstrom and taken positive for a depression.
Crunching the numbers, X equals 2.7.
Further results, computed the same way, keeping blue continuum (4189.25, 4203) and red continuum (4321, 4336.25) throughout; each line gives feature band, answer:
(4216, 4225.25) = -1.1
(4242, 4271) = -1.8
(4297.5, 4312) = 3.0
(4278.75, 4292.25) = 0.3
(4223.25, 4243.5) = 0.4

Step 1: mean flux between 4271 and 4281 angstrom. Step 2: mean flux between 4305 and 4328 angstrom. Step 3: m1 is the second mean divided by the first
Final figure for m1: 1.11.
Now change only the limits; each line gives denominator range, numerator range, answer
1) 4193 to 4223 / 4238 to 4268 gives 1.05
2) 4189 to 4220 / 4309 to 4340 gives 1.06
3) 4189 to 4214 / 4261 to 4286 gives 1.06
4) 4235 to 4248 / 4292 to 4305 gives 0.88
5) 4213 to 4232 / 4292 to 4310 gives 0.81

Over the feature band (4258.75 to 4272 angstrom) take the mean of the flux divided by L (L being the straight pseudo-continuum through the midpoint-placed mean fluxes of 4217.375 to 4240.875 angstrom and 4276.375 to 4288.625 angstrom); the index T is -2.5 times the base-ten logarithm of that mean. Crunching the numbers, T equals -0.10 mag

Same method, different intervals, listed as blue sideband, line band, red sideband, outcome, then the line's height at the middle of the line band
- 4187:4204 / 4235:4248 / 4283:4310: -0.092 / 13.1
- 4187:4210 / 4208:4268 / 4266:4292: -0.077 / 13.6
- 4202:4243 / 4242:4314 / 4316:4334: 0.090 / 15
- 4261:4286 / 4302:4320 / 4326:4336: 0.108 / 15.2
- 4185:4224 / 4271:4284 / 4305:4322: 0.061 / 14.2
